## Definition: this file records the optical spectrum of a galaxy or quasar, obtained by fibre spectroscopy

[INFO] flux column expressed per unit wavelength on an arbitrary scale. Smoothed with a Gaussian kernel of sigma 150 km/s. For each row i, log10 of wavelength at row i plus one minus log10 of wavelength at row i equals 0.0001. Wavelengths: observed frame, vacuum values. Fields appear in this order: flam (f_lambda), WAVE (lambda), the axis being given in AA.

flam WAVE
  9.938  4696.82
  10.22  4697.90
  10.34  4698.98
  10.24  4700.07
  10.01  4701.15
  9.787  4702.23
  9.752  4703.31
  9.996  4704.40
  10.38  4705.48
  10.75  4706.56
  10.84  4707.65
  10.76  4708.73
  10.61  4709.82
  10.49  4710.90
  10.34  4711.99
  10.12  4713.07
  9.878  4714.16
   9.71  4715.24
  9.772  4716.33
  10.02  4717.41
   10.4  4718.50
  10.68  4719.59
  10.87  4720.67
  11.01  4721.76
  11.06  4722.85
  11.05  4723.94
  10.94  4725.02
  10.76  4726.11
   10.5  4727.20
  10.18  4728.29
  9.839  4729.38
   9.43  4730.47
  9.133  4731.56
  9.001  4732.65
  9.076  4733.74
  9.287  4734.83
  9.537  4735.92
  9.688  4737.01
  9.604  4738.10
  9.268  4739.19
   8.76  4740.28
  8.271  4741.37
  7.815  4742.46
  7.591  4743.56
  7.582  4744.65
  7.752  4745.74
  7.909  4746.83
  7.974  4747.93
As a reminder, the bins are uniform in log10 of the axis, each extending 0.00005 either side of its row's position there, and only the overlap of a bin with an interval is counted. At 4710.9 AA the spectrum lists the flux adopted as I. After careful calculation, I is 10.49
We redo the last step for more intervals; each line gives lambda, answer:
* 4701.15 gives 10.01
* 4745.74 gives 7.752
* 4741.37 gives 8.271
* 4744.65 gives 7.582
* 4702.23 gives 9.787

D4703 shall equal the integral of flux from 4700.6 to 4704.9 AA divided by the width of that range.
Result 9.89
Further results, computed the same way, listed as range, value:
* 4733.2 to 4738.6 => 9.44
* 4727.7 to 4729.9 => 10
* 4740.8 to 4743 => 8.06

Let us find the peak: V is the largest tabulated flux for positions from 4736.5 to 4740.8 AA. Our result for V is 9.688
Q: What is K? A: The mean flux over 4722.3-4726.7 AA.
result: 10.9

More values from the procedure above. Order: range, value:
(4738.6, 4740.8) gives 9.04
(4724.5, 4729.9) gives 10.4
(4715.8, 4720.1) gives 10.2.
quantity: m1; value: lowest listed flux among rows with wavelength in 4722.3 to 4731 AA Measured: 9.43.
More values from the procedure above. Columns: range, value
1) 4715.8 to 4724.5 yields 9.772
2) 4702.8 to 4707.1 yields 9.752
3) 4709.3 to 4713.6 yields 10.12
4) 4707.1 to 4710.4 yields 10.61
